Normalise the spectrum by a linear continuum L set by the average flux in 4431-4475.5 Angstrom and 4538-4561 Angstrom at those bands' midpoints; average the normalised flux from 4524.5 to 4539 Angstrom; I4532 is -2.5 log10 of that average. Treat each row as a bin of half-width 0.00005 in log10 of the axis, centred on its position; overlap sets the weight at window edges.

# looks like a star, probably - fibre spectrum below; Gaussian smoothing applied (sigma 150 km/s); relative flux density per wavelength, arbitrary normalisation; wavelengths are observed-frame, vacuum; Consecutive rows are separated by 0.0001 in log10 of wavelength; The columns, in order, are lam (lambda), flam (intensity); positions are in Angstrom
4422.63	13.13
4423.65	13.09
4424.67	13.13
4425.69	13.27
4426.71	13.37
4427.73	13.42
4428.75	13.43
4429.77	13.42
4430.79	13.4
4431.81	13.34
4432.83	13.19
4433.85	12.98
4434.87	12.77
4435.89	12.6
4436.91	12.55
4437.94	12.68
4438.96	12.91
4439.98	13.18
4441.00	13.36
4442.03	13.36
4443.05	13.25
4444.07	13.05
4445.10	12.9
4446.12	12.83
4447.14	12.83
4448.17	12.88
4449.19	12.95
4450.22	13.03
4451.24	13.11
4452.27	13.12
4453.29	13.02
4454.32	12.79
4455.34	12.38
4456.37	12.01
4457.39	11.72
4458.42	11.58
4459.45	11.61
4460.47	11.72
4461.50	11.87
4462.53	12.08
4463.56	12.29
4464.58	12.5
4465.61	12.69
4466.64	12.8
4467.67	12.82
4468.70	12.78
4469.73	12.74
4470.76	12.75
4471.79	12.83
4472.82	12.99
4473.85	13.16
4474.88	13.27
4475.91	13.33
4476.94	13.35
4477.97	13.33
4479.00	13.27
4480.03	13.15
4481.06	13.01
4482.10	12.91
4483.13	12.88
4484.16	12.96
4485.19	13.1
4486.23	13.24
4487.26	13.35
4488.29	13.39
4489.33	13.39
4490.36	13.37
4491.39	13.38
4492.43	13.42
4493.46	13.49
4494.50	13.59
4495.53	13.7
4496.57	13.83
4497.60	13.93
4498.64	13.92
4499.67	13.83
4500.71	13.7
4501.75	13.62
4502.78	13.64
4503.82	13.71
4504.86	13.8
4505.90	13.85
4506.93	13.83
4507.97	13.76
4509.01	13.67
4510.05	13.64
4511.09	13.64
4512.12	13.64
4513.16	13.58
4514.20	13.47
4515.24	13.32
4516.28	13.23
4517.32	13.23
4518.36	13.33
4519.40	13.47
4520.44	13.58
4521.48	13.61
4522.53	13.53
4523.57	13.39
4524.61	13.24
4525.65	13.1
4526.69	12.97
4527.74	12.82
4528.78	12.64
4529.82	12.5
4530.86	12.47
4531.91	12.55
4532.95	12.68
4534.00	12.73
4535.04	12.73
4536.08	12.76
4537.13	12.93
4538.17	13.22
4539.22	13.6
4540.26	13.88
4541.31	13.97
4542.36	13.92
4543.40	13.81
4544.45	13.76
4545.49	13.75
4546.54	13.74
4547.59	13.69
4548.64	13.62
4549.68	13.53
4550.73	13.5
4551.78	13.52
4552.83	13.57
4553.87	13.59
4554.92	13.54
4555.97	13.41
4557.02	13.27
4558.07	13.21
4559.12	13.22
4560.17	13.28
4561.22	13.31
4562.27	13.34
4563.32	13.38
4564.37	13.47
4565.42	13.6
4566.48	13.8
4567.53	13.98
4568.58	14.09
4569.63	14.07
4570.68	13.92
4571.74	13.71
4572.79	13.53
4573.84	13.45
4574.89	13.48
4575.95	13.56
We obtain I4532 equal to 0.050 mag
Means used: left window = 12.7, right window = 13.6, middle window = 12.8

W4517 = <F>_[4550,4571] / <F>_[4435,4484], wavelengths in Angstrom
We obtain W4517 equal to 1.06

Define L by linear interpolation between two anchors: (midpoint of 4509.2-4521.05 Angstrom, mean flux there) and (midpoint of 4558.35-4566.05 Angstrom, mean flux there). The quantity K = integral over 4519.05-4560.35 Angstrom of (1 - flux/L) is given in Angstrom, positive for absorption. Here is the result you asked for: 0.3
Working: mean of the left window 13.5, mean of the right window 13.4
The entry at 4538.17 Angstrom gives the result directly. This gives 13.22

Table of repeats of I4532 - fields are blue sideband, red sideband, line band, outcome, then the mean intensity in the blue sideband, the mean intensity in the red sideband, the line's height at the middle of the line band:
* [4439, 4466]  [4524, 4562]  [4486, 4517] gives -0.051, 12.6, 13.3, 13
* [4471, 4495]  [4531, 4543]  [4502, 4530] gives -0.020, 13.2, 13.2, 13.2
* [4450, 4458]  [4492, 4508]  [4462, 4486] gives 0.016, 12.6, 13.7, 13.1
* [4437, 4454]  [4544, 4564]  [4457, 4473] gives 0.064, 13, 13.5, 13.1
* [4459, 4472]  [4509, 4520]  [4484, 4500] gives -0.042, 12.4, 13.5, 13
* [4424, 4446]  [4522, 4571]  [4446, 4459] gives 0.045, 13.1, 13.4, 13.2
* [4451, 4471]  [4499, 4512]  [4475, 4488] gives -0.013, 12.4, 13.7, 13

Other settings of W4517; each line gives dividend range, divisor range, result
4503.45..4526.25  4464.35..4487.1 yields 1.04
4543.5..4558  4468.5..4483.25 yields 1.04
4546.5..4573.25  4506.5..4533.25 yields 1.02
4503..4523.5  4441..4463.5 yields 1.08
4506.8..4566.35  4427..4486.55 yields 1.04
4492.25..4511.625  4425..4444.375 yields 1.04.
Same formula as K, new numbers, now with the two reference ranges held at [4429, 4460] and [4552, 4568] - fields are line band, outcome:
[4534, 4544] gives -0.03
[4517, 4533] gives 0.23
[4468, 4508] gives -0.91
